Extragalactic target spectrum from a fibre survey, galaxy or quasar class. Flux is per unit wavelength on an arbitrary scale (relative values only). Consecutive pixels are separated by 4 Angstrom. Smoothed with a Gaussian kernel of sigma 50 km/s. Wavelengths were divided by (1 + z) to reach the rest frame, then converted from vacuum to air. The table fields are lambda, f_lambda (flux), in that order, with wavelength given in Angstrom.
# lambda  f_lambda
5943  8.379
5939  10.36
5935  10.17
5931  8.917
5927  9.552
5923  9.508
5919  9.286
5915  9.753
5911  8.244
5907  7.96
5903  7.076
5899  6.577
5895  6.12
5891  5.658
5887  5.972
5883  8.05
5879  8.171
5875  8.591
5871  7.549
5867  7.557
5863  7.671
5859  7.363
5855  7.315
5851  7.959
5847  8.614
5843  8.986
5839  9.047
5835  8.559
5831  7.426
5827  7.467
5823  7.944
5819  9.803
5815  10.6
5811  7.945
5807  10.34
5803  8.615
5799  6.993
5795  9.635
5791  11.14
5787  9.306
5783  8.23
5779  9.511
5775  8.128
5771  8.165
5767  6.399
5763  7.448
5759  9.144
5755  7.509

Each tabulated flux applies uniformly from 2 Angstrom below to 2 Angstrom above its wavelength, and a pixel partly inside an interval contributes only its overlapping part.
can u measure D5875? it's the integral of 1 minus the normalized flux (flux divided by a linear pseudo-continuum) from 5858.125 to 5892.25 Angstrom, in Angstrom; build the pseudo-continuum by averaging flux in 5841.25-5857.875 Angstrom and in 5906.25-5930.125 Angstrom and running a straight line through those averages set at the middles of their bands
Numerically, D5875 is 4.3 Angstrom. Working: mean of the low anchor 8.16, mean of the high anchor 9.1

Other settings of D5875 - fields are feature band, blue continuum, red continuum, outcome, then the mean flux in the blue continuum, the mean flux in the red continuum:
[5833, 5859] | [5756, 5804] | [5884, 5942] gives 0.2 Angstrom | 8.54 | 8.22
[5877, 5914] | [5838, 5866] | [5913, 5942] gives 7.4 Angstrom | 8.08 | 9.61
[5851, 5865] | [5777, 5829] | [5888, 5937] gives 1.8 Angstrom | 9.04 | 8.19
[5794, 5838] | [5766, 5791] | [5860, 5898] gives -3.1 Angstrom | 8.59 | 7.24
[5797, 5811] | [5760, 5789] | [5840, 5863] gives -0.7 Angstrom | 8.2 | 8.06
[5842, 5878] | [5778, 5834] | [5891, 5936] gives 2.8 Angstrom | 8.91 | 8.31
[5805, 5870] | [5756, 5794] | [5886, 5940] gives 0.3 Angstrom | 8.61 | 8.23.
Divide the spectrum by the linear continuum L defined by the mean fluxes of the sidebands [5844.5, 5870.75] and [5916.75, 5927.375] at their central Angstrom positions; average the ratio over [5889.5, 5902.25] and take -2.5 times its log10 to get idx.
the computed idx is 0.37 mag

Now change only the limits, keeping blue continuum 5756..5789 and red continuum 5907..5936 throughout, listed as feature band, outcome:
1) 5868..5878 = 0.11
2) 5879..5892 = 0.29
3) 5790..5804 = -0.07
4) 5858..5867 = 0.17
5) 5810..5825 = -0.07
